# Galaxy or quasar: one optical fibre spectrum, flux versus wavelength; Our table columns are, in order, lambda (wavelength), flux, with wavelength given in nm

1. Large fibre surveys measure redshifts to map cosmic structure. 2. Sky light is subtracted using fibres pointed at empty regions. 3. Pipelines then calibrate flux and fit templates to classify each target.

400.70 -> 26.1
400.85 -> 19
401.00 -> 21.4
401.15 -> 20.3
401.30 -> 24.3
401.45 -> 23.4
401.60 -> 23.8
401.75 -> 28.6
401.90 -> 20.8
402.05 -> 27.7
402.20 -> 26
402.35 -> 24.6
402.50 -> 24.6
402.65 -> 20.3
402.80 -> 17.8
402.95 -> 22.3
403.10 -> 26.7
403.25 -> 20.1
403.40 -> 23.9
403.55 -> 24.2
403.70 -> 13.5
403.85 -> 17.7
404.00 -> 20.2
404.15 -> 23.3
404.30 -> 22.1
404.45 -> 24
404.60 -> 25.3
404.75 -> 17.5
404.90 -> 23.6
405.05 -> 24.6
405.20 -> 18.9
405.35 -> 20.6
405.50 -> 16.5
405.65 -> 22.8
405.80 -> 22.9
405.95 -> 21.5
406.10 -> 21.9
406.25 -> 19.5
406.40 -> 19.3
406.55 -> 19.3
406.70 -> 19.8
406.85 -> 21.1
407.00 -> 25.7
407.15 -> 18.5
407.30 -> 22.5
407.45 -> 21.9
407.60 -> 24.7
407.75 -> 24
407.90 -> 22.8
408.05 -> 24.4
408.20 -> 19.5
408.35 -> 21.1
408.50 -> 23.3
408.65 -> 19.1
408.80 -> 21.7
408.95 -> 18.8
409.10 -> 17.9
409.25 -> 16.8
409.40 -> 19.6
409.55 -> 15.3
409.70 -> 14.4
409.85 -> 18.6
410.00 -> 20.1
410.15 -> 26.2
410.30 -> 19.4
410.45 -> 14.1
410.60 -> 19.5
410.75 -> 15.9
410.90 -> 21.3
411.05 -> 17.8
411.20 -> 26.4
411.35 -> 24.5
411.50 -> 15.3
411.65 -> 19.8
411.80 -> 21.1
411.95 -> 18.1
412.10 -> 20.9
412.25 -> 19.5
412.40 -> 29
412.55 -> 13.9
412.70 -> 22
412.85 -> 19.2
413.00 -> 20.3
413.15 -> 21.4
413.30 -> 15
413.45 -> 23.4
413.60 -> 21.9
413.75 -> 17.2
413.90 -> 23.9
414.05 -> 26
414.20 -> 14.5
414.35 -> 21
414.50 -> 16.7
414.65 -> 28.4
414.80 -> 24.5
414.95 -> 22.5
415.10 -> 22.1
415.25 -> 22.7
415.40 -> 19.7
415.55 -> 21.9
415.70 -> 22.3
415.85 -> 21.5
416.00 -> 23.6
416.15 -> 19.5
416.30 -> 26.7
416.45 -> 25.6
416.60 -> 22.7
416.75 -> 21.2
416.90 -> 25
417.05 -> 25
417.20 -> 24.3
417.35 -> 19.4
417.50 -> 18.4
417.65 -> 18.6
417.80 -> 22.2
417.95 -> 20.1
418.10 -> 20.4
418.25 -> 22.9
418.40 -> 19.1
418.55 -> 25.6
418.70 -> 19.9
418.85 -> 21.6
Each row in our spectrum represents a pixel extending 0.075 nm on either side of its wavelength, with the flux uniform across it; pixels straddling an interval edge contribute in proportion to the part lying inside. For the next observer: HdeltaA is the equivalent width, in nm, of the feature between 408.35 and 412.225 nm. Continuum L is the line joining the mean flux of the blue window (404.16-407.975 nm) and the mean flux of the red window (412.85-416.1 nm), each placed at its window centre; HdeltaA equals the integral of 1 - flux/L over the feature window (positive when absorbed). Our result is 0.37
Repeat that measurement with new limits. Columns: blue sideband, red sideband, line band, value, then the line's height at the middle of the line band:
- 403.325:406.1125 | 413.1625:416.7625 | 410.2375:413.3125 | 0.263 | 21.7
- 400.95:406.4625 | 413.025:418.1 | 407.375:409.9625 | 0.202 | 21.9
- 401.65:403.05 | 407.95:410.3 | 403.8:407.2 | 0.105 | 21.9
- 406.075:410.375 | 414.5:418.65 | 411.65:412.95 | 0.061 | 21.4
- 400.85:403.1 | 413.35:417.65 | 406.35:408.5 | 0.089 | 22.8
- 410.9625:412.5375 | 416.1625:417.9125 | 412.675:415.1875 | 0.049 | 21.6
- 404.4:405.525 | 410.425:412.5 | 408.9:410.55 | 0.186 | 20.6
